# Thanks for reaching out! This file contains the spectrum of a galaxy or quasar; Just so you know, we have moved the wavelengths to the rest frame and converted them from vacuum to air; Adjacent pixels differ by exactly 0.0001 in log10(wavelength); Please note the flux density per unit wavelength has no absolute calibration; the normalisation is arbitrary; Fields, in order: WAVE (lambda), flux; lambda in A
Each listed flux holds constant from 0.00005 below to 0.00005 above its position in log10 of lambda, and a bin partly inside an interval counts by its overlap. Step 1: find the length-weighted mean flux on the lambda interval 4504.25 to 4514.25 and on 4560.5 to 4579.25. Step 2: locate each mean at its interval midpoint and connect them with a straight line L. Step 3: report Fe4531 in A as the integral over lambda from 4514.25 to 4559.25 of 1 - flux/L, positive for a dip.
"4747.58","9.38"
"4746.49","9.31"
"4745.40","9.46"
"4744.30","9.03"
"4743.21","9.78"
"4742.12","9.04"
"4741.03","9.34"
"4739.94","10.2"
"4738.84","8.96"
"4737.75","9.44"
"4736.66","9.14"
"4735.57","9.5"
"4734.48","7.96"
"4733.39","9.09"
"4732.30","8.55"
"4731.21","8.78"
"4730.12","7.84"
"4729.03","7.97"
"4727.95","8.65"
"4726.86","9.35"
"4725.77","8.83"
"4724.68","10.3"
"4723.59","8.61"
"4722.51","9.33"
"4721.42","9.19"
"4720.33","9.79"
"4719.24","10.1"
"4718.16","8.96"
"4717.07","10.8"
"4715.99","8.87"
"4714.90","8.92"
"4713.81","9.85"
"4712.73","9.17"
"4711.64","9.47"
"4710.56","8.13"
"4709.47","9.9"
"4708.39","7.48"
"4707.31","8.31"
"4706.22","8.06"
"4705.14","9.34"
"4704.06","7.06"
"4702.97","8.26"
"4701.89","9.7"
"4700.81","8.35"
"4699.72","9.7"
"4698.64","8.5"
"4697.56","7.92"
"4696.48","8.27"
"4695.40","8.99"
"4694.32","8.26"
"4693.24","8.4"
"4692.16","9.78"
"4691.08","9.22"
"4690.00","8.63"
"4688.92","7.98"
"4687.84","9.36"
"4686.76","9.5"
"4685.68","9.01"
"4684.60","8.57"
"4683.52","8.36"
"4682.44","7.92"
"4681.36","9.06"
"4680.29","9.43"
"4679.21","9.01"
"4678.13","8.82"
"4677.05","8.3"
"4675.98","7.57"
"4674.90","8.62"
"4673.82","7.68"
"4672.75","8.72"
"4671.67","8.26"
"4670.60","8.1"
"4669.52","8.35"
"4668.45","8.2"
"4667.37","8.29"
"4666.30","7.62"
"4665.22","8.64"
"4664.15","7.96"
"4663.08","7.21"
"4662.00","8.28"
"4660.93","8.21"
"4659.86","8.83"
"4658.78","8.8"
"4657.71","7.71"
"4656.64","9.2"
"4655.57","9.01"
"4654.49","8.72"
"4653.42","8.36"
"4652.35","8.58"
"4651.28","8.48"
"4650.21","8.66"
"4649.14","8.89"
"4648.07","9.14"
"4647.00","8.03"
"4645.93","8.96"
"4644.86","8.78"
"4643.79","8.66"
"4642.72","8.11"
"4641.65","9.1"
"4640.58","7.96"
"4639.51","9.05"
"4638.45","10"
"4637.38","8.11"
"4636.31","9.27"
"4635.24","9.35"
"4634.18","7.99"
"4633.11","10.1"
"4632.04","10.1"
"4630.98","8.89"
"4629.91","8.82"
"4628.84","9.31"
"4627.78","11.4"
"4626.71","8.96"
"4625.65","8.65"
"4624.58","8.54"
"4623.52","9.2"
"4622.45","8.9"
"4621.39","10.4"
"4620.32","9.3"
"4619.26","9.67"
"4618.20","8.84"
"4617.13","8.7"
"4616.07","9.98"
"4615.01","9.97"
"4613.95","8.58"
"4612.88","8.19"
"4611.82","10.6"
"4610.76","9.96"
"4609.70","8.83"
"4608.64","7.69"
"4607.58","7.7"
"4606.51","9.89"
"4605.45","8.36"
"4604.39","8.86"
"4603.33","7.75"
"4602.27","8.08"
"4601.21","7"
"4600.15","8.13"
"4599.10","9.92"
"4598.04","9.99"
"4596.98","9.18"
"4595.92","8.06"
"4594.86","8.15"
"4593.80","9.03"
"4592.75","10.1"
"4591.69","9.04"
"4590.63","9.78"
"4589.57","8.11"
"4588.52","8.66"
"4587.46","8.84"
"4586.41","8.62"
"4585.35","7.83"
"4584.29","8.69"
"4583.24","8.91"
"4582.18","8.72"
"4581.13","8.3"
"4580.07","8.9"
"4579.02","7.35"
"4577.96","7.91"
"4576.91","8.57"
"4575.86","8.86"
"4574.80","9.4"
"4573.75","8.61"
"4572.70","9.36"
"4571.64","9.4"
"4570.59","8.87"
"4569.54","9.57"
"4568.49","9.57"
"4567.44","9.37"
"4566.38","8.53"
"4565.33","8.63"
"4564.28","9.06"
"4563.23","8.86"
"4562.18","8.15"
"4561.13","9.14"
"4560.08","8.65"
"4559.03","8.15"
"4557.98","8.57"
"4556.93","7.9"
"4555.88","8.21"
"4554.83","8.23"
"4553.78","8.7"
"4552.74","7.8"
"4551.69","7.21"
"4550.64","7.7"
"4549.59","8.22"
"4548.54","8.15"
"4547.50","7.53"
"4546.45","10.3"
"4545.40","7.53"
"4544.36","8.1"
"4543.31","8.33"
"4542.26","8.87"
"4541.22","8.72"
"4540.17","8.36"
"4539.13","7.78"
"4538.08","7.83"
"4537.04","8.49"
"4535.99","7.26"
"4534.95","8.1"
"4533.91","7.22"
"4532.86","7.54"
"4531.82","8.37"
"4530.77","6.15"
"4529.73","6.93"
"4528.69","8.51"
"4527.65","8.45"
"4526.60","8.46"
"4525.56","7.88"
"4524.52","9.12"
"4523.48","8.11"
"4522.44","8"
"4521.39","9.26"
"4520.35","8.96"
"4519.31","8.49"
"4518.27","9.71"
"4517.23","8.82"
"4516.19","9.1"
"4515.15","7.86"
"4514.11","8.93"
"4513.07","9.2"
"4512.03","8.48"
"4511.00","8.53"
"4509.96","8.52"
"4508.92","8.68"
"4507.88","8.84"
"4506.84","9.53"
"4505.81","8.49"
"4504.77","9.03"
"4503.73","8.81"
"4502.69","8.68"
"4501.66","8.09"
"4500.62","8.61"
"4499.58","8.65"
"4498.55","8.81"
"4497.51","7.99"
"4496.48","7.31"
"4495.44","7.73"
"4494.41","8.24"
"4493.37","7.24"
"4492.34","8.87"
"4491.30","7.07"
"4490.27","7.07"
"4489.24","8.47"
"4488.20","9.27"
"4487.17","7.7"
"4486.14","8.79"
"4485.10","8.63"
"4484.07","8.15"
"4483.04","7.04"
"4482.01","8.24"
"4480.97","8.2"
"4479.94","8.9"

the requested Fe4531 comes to 3.2 A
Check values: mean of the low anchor 8.82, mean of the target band 8.21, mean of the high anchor 8.87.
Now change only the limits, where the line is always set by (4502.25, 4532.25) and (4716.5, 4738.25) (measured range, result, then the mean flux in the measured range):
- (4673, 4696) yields 0.8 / 8.69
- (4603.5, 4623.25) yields -0.7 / 9.11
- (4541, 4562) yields 0.8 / 8.29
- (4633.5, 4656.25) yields 0.4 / 8.74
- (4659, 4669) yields 0.9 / 8.16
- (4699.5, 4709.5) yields 0.6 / 8.51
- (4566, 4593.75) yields -0.4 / 8.85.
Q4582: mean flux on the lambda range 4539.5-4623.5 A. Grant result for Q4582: 8.72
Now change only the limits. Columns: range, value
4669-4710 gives 8.6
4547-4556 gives 7.97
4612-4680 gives 8.77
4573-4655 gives 8.87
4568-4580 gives 8.86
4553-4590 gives 8.66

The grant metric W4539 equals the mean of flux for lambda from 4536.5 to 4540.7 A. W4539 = 8.1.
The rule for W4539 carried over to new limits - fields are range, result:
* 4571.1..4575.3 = 9.19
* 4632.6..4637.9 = 8.96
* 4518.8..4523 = 8.66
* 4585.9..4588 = 8.74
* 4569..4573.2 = 9.3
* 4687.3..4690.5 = 8.65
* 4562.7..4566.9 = 8.78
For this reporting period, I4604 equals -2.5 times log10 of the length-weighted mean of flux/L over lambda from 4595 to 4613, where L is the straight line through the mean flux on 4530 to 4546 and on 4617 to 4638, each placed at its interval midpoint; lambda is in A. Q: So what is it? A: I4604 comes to 0.02 mag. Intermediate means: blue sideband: 7.91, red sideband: 9.23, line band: 8.72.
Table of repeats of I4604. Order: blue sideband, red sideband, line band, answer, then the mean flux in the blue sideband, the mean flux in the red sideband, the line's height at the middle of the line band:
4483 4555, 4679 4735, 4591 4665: -0.03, 8.29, 8.86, 8.62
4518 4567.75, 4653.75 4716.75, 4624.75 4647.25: -0.07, 8.27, 8.59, 8.48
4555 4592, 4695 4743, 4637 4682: 0.04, 8.71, 8.96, 8.86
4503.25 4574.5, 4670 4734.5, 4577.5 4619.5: -0.02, 8.47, 8.79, 8.59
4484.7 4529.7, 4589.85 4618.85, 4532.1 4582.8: 0.03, 8.47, 8.9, 8.69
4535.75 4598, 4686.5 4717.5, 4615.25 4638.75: -0.07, 8.57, 8.82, 8.68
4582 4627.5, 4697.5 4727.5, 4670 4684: 0.07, 8.91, 9.02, 8.99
